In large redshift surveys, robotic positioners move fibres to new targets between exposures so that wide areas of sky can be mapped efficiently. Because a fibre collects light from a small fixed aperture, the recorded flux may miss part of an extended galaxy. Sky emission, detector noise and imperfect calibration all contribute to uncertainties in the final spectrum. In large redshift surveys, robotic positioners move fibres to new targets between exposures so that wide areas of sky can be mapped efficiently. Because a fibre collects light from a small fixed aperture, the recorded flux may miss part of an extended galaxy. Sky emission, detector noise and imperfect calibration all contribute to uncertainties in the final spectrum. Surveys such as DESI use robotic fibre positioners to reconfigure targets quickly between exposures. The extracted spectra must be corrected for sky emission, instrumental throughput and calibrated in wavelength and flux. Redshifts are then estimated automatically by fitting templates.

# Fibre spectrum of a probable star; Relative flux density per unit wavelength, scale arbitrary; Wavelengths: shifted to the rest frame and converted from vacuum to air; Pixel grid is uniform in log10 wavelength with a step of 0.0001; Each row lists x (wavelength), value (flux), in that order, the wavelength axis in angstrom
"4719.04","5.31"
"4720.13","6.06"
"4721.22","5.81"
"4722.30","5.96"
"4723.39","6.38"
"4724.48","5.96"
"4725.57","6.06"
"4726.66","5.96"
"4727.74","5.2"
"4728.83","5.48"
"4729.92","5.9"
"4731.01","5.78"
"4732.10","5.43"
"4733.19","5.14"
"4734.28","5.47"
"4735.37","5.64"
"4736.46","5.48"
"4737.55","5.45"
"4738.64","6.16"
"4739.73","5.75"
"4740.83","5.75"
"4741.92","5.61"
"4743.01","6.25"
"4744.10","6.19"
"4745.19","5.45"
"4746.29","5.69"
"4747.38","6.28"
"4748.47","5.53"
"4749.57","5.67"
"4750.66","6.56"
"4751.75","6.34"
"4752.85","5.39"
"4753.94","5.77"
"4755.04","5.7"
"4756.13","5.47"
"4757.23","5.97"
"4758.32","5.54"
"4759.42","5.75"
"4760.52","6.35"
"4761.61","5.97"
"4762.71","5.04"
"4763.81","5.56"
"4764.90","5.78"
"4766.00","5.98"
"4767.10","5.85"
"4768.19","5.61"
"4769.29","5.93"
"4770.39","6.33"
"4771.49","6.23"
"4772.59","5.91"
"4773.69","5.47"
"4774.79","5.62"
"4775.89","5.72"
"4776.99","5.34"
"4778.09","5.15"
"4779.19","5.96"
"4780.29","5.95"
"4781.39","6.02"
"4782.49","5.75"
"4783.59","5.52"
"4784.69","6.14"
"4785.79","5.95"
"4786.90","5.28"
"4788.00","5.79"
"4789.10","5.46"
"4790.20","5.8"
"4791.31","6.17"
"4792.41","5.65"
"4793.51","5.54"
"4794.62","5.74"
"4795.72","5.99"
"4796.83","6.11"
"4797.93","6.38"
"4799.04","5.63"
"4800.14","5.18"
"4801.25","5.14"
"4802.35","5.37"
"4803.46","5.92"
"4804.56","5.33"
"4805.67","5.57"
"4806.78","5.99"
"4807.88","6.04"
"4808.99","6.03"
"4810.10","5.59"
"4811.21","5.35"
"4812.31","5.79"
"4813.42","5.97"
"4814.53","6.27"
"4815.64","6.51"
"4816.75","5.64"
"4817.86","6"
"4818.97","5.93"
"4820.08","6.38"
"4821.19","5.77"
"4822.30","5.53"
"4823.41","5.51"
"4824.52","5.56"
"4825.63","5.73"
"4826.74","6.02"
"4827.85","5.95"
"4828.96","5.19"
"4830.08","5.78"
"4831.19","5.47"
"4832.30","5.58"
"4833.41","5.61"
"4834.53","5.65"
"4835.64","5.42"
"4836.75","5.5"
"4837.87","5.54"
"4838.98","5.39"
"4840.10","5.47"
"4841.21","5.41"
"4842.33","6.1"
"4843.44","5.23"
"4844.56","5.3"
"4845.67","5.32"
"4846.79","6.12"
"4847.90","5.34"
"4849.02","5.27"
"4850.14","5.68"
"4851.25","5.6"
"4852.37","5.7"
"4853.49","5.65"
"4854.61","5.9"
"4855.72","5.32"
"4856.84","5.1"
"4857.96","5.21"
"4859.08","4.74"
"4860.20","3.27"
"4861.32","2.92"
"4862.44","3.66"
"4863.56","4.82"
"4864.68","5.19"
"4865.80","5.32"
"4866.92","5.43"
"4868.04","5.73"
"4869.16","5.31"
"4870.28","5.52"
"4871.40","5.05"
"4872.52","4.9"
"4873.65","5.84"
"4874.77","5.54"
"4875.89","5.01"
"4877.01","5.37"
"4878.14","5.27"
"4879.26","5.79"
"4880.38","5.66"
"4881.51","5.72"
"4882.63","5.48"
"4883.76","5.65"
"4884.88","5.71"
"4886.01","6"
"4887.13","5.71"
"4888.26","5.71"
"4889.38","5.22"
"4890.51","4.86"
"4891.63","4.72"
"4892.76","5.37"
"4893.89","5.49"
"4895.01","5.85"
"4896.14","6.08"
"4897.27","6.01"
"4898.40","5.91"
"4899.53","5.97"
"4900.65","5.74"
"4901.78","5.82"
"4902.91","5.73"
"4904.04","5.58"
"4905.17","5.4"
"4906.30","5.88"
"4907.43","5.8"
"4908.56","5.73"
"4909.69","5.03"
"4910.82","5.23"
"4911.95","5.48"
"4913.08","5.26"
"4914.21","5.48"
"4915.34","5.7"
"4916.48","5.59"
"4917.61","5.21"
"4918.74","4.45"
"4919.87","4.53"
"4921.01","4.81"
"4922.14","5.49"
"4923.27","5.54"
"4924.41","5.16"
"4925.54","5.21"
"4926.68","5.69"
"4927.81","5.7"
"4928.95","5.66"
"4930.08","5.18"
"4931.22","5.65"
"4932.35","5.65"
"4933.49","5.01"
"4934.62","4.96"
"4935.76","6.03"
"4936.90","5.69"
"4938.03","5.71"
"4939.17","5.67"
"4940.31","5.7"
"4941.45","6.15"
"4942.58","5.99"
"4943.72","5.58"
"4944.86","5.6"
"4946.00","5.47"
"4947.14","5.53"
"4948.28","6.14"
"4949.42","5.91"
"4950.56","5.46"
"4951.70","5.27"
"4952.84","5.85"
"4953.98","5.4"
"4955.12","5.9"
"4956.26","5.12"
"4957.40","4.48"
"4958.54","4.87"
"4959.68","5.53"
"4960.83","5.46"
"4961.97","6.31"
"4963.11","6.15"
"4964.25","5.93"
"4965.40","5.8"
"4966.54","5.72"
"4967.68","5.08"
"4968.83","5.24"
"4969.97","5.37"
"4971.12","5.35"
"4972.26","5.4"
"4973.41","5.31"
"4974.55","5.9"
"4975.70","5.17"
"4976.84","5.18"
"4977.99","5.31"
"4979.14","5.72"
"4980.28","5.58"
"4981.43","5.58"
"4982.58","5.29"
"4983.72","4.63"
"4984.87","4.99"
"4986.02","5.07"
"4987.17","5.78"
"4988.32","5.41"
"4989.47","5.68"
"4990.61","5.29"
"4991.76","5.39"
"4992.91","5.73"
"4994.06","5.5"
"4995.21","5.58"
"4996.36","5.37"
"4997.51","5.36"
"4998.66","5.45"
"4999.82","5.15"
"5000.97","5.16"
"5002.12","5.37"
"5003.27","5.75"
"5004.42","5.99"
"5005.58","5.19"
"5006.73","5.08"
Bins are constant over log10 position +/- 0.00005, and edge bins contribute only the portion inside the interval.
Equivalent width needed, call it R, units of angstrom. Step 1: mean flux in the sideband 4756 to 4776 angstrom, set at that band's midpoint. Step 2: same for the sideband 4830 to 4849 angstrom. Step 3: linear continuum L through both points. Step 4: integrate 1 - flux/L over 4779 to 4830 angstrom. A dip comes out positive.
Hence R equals -1.1 angstrom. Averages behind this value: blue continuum 5.8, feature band 5.78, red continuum 5.53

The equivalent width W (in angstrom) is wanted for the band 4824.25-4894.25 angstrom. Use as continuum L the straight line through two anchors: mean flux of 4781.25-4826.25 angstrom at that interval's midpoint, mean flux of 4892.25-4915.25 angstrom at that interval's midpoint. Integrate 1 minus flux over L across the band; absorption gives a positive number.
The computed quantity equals 4.2 angstrom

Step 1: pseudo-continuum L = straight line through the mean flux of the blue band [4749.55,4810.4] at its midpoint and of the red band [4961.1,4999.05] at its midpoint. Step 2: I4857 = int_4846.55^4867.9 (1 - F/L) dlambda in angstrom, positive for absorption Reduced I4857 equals 2.2 angstrom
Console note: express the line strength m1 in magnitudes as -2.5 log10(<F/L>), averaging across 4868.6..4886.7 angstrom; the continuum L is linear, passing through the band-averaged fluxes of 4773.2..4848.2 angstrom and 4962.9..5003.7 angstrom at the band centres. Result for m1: 0.02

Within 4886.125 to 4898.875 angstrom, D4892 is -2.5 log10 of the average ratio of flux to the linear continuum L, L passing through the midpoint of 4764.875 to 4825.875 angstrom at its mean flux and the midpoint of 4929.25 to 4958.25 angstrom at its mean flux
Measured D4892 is 0.016 mag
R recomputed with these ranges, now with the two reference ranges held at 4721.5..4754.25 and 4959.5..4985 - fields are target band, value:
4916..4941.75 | 0.6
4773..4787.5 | 0.1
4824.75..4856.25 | 0.4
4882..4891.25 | 0.1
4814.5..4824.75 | -0.4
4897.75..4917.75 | -0.1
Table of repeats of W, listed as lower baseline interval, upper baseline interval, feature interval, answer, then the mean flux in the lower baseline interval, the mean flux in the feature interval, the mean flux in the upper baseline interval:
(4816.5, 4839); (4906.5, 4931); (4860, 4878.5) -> 1.8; 5.68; 4.98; 5.34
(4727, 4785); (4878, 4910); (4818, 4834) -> -0.1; 5.75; 5.72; 5.63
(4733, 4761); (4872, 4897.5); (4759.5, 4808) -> -0.3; 5.79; 5.75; 5.51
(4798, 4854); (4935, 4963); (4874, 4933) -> 1.5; 5.67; 5.49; 5.62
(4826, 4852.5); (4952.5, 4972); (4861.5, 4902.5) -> 0.8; 5.57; 5.43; 5.5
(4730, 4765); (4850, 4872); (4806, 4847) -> -3.5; 5.75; 5.72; 5.05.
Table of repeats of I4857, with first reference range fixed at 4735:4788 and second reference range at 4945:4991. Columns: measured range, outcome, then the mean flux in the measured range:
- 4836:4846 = 0.3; 5.48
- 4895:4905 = -0.5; 5.83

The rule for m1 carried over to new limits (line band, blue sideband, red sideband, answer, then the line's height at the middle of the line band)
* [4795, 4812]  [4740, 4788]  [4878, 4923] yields 0.000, 5.71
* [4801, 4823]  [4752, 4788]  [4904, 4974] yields -0.024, 5.69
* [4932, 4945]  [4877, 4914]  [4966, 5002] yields -0.032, 5.48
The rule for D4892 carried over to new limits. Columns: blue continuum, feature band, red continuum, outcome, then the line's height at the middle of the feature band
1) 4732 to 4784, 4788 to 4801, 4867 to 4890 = -0.02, 5.69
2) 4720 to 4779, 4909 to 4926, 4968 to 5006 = 0.06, 5.51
